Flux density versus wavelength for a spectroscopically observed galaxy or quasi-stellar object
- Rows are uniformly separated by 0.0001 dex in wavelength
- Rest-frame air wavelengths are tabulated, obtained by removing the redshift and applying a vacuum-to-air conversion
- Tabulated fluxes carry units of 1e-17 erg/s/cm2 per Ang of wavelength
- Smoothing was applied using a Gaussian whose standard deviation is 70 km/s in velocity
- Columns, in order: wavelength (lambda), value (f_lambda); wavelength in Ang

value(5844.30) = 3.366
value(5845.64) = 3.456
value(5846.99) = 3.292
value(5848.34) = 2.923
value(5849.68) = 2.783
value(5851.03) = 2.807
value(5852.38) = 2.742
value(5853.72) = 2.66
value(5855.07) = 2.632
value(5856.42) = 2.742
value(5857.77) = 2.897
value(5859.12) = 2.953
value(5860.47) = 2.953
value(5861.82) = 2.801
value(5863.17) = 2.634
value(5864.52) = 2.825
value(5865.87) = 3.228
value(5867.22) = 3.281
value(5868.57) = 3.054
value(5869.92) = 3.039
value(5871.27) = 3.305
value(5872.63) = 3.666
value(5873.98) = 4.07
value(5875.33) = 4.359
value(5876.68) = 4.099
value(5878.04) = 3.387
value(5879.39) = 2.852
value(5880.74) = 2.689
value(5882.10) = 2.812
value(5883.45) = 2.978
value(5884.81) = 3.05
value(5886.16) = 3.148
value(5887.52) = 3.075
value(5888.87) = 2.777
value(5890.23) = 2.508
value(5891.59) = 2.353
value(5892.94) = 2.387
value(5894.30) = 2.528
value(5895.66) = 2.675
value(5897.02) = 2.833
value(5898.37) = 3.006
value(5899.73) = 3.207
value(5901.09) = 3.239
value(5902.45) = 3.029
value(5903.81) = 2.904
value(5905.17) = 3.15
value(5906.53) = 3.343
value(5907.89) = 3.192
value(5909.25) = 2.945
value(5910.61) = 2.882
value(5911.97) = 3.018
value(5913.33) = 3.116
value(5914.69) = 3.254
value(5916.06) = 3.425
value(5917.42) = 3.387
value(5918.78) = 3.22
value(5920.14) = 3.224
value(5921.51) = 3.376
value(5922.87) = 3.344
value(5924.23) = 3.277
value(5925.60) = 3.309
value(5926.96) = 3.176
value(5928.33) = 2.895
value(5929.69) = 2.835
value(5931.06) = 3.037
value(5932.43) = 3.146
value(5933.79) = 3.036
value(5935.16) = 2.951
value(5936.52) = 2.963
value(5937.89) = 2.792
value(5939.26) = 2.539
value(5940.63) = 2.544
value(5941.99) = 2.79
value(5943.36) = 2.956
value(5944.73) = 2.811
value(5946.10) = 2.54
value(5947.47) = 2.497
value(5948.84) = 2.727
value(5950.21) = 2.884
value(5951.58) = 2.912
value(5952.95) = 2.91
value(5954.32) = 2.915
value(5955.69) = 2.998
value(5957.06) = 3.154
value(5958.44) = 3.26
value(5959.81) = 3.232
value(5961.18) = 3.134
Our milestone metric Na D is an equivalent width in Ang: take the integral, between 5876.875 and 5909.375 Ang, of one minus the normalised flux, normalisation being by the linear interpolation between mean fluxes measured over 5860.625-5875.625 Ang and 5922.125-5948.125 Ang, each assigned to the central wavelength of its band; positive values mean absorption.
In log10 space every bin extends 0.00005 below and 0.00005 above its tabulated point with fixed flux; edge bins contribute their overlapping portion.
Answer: 2.0 Ang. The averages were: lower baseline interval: 3.26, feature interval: 2.94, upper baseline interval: 2.92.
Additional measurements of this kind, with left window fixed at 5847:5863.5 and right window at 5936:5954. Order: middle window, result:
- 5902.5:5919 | -2.2 Ang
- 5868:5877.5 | -2.9 Ang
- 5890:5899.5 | 0.5 Ang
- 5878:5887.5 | -0.6 Ang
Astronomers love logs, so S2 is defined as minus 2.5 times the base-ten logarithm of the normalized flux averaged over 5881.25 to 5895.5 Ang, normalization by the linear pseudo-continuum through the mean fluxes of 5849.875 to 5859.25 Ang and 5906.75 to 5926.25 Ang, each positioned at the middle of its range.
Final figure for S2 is 0.10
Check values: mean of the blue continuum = 2.77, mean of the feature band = 2.76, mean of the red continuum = 3.22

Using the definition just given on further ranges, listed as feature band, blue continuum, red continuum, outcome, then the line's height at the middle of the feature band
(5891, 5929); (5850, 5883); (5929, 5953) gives -0.05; 2.94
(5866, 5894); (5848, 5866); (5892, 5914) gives -0.09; 2.89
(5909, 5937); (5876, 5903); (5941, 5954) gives -0.11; 2.84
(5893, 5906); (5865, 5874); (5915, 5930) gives 0.12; 3.27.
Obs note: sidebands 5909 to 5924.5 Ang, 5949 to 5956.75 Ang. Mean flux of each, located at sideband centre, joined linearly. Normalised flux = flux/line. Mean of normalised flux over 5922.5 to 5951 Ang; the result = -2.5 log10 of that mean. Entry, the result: 0.06 mag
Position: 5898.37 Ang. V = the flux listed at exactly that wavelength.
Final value 3.006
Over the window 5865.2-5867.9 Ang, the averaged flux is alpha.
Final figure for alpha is 3.26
